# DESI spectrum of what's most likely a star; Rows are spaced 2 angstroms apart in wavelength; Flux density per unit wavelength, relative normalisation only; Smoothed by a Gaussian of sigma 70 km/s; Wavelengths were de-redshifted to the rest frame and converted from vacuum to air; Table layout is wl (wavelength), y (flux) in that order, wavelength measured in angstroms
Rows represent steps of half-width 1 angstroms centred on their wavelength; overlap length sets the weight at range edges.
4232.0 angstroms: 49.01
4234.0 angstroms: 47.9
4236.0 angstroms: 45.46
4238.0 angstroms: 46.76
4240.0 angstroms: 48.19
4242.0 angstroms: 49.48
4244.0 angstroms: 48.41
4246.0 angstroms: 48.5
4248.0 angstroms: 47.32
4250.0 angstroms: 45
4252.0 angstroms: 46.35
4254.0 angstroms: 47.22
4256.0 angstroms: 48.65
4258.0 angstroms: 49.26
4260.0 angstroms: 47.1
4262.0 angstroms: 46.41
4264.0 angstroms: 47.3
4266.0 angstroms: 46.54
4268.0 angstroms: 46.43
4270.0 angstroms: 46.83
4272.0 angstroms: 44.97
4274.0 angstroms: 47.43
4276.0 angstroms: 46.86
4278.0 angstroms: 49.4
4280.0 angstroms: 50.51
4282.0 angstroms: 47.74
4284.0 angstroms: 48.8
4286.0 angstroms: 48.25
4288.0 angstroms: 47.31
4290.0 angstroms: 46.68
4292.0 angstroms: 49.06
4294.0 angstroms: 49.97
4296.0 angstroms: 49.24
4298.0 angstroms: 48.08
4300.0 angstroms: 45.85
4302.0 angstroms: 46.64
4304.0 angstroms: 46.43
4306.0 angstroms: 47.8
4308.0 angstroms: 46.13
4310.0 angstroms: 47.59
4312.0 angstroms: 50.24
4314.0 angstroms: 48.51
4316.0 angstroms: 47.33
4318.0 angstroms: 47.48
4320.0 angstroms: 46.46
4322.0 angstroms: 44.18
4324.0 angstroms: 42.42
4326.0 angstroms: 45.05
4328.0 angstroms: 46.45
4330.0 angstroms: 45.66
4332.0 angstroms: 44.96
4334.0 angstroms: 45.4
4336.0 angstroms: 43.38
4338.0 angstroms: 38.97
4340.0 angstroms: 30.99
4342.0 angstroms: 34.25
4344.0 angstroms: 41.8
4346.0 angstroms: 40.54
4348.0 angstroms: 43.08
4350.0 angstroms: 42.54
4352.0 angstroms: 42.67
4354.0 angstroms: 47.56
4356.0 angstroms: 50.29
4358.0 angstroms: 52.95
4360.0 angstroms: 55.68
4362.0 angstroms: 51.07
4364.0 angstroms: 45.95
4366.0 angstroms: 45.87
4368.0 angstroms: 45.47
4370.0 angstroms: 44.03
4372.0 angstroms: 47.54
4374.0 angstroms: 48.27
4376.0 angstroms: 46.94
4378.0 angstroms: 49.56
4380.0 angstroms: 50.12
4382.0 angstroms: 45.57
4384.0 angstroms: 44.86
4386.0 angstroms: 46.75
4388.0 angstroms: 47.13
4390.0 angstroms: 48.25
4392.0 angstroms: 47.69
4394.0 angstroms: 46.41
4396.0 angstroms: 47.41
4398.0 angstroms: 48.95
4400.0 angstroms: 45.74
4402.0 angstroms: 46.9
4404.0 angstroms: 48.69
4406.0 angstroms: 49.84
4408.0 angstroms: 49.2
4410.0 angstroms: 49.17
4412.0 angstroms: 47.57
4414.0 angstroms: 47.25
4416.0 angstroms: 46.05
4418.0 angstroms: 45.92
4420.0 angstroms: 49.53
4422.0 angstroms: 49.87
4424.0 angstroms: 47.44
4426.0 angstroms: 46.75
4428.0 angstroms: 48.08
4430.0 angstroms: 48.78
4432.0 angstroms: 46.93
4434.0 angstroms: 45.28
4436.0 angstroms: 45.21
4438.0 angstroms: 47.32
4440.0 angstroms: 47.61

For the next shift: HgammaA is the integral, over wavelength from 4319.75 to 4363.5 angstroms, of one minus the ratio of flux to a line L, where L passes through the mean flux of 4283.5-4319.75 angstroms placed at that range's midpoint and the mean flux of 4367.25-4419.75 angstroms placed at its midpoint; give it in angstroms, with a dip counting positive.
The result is 3.00 angstroms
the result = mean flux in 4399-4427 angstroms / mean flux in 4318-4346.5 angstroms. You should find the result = 1.13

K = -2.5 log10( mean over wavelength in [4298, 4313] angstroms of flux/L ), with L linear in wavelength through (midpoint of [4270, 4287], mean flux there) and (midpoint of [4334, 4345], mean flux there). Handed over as -0.084 mag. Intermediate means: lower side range 47.9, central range 47.3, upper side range 38.6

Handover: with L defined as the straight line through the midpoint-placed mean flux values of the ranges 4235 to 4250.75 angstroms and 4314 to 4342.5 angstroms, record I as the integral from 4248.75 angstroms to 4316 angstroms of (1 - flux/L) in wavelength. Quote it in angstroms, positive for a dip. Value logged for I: -3.0 angstroms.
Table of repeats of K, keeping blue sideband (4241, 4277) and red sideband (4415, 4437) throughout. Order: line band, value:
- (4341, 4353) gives 0.159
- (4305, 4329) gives 0.014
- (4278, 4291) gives -0.024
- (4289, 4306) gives -0.012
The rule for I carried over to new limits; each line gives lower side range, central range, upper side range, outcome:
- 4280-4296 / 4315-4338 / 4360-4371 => 1.4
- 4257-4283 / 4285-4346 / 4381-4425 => 2.8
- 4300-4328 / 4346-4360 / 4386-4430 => 0.1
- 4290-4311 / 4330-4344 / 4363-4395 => 2.1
